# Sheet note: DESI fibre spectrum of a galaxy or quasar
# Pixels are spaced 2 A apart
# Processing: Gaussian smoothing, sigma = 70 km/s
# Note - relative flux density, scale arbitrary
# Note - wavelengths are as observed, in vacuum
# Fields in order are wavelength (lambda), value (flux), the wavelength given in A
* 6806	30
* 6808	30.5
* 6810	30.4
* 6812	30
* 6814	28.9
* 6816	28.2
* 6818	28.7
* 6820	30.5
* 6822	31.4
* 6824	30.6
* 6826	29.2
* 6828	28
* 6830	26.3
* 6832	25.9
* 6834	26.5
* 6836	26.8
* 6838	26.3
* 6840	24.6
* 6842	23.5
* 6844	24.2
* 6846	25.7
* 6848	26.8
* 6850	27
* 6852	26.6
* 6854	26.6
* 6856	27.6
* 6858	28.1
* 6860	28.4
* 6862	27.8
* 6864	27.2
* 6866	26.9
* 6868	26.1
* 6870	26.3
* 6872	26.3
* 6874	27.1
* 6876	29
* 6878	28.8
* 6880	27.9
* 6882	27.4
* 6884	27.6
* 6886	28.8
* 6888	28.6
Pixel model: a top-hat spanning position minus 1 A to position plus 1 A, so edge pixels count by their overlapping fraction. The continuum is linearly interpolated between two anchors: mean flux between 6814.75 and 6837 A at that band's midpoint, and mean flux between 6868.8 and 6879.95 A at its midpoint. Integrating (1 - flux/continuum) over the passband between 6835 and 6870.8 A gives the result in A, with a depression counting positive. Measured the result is 1.8 A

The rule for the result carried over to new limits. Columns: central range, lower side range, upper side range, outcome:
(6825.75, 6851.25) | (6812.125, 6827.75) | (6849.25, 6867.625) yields 2.1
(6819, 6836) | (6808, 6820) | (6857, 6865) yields 0.3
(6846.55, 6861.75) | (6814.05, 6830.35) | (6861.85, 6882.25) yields 0.4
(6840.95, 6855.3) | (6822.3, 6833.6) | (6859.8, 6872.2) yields 0.9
